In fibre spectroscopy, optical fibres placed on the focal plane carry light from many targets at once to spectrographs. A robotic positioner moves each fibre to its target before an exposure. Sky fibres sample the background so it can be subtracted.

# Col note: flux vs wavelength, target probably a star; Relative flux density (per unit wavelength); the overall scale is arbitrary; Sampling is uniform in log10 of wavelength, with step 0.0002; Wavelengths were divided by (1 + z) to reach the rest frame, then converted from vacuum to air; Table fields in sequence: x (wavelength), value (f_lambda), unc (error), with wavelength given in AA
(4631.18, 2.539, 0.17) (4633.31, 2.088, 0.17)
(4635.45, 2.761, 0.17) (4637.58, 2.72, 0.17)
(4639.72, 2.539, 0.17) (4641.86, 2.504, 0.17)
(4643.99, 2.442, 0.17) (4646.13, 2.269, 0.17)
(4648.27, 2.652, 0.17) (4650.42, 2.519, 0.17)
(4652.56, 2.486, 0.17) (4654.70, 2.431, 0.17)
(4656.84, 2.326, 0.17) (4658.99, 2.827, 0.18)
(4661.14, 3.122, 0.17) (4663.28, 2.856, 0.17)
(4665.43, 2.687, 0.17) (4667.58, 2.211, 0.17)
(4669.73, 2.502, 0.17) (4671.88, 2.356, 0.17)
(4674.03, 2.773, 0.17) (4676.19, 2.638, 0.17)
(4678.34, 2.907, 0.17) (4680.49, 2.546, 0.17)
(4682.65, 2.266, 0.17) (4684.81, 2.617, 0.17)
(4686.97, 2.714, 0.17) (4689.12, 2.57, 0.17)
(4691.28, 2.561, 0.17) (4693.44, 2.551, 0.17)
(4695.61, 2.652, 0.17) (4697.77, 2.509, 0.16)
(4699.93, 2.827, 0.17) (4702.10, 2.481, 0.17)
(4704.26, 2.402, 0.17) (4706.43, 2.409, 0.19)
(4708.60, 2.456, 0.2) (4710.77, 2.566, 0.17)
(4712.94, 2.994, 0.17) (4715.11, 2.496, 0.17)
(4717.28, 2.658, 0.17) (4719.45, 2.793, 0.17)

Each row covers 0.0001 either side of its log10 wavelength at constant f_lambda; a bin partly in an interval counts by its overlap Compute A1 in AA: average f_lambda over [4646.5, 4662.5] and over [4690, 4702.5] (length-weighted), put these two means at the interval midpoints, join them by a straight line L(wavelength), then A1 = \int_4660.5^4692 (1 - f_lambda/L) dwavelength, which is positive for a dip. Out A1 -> -0.1 AA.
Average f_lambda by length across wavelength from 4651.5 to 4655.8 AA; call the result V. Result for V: 2.46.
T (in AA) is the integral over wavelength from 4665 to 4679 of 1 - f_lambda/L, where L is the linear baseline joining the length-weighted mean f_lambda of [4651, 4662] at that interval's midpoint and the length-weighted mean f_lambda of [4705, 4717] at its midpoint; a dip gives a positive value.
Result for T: 0.2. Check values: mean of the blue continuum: 2.62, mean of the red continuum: 2.58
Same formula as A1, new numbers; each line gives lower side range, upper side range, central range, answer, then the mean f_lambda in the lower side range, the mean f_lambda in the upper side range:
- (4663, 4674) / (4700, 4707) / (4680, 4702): -0.68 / 2.52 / 2.49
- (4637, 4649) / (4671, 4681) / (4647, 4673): 0.05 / 2.51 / 2.66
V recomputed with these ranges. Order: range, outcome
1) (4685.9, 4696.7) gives 2.61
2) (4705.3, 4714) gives 2.6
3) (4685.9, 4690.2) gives 2.65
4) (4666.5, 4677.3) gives 2.5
